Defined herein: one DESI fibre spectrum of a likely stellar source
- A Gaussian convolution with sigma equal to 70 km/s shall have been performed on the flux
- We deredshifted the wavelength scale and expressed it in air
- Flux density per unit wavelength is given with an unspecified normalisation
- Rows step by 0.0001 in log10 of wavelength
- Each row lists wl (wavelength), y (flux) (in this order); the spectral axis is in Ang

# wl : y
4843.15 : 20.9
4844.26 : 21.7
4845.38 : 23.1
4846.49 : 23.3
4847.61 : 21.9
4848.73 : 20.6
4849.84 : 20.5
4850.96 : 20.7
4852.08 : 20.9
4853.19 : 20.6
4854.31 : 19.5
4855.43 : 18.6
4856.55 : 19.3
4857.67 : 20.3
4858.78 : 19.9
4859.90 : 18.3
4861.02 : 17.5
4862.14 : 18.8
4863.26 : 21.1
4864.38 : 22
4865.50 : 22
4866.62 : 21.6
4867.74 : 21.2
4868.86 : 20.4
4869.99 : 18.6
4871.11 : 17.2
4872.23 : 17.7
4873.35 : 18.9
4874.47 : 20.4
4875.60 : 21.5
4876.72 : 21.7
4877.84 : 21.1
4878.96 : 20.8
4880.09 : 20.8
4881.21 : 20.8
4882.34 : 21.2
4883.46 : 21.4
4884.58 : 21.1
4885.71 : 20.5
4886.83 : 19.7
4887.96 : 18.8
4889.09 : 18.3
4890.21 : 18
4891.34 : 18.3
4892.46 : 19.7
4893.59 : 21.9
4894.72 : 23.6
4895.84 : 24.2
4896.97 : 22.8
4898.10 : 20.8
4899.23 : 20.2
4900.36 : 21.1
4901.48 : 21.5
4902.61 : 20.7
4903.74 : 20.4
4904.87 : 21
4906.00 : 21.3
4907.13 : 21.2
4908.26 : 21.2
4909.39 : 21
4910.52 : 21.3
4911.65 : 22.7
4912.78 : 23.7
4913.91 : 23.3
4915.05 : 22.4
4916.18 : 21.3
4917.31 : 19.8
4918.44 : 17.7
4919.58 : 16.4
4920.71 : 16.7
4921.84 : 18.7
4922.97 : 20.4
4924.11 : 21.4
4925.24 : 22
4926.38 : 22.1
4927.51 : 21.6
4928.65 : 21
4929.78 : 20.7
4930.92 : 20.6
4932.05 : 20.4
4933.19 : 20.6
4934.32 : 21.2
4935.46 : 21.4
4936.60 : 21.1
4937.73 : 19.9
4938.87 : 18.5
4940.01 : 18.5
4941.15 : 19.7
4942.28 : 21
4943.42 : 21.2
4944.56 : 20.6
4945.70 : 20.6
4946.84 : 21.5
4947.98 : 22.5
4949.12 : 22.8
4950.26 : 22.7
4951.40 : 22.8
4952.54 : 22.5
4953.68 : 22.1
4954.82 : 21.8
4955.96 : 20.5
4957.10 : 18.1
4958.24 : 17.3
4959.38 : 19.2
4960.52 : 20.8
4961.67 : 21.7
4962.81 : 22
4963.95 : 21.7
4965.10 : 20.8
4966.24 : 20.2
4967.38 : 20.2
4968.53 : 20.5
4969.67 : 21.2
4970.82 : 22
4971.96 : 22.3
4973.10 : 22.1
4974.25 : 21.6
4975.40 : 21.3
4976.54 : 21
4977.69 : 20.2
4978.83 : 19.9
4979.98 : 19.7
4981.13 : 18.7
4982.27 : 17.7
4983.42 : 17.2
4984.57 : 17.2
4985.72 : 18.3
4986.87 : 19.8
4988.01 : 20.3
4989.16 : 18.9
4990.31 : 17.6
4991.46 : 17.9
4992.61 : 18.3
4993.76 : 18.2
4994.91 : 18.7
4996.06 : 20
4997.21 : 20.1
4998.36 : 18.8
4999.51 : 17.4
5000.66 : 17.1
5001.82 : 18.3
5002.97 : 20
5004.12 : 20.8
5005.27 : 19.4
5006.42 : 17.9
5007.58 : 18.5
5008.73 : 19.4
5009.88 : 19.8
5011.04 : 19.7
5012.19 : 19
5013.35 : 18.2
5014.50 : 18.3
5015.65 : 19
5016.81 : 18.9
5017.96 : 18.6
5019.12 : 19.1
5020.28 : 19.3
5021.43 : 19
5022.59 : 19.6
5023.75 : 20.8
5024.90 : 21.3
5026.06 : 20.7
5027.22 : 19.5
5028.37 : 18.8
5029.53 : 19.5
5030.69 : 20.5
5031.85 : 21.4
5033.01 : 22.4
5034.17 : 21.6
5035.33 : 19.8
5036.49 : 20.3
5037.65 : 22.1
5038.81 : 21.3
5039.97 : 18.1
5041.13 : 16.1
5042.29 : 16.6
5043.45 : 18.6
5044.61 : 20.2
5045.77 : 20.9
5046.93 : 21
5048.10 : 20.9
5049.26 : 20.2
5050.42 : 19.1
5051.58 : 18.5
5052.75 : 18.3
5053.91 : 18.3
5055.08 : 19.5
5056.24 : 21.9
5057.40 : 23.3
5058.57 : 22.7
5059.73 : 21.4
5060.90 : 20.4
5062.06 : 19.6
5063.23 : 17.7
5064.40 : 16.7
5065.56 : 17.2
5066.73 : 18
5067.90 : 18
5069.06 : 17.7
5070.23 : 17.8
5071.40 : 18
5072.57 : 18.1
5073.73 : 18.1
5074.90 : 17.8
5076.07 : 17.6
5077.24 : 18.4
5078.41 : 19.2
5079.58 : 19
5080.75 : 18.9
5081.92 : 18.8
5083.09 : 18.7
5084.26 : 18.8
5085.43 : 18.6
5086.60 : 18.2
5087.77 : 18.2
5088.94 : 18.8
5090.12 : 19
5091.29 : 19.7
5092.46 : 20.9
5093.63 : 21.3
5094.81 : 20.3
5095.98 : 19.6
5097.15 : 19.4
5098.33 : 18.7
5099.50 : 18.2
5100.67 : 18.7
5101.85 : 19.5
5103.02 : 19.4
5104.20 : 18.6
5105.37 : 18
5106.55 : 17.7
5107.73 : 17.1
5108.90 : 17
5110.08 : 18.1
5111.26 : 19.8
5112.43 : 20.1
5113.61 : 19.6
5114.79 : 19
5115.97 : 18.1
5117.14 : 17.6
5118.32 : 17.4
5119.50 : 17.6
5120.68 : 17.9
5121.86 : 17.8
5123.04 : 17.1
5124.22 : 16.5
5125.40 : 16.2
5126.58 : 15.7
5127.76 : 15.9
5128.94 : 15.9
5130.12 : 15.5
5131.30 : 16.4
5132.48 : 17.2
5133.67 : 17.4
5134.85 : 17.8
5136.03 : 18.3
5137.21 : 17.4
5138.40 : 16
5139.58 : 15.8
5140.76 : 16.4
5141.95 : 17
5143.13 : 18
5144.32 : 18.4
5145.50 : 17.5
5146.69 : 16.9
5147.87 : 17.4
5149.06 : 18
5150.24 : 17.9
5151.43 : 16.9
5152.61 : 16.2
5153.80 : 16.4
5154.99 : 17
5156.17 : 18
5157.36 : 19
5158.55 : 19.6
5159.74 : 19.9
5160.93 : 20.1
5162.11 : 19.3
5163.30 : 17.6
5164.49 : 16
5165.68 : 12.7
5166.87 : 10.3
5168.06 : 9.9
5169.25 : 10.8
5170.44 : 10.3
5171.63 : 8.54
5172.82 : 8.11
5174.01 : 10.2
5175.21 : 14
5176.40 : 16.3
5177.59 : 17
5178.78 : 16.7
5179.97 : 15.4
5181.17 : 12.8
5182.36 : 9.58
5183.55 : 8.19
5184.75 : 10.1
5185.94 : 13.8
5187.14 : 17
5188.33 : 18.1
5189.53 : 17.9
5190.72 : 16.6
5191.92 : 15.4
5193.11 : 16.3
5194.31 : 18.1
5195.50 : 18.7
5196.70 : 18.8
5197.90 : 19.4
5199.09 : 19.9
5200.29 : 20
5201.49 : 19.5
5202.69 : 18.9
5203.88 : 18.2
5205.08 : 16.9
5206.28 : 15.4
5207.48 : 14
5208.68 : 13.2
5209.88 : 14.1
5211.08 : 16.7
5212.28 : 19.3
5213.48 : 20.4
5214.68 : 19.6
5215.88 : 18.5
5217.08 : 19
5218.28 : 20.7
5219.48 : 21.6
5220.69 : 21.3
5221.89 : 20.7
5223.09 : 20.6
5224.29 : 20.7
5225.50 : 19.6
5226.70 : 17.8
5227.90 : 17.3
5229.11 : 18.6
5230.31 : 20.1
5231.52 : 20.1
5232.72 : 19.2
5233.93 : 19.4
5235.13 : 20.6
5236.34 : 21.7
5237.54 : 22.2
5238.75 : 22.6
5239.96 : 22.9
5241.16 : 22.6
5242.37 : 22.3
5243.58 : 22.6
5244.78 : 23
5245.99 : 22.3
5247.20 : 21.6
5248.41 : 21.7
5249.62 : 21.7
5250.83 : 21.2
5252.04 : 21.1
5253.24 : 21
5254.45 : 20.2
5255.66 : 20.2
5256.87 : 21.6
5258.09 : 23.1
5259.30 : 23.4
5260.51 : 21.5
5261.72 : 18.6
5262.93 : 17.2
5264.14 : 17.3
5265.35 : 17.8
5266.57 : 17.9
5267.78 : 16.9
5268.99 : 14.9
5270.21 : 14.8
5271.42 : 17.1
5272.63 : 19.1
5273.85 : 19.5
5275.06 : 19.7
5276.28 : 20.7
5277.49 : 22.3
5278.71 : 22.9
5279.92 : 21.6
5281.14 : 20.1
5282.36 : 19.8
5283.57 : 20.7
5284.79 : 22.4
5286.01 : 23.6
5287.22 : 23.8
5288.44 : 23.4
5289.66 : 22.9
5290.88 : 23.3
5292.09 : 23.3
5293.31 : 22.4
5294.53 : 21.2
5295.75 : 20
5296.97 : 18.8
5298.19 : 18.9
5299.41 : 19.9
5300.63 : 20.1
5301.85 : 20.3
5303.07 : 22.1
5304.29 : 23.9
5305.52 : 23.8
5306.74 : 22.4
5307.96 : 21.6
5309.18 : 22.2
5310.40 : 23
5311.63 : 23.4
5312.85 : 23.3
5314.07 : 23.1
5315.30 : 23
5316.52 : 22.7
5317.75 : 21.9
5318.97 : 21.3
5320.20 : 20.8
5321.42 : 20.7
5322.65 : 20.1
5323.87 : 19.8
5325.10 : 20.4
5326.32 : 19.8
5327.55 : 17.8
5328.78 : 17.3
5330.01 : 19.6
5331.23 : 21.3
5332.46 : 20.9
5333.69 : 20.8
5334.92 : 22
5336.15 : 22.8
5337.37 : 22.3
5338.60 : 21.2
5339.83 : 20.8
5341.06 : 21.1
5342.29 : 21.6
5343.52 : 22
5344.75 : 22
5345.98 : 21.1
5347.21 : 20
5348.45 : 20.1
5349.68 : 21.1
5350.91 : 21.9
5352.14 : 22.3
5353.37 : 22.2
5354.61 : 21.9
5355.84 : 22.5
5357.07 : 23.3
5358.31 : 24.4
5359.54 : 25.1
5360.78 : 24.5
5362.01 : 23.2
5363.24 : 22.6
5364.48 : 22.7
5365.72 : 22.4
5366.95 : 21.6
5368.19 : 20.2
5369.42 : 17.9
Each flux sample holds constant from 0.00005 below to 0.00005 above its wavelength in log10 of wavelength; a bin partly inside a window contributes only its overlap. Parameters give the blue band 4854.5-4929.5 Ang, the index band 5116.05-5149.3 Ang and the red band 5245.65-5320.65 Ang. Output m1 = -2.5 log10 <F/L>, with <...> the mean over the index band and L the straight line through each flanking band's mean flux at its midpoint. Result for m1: 0.217 mag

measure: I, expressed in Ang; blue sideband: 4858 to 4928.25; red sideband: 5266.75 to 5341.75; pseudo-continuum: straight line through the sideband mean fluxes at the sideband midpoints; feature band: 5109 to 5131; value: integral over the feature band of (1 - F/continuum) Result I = 3.5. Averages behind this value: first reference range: 20.5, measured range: 17.5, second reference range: 21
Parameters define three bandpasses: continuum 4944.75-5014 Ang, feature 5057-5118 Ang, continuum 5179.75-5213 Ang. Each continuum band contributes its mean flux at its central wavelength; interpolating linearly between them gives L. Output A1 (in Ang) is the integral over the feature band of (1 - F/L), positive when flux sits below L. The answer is -2.6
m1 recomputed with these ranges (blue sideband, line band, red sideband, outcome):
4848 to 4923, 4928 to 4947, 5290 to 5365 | 0.004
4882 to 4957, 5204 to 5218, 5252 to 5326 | 0.215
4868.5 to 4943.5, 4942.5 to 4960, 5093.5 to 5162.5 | -0.057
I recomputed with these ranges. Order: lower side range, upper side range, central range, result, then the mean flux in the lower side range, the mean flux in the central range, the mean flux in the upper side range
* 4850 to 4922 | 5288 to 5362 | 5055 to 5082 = 2.50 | 20.4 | 19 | 21.6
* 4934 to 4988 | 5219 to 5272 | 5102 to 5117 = 1.35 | 20.5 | 18.5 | 20.2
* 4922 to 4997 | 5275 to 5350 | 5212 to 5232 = 1.31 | 20.4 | 19.8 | 21.4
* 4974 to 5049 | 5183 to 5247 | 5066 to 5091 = 1.05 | 19.4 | 18.4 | 18.8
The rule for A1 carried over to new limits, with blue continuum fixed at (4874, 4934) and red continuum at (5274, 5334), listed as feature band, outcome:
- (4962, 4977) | -0.30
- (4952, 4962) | 0.22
